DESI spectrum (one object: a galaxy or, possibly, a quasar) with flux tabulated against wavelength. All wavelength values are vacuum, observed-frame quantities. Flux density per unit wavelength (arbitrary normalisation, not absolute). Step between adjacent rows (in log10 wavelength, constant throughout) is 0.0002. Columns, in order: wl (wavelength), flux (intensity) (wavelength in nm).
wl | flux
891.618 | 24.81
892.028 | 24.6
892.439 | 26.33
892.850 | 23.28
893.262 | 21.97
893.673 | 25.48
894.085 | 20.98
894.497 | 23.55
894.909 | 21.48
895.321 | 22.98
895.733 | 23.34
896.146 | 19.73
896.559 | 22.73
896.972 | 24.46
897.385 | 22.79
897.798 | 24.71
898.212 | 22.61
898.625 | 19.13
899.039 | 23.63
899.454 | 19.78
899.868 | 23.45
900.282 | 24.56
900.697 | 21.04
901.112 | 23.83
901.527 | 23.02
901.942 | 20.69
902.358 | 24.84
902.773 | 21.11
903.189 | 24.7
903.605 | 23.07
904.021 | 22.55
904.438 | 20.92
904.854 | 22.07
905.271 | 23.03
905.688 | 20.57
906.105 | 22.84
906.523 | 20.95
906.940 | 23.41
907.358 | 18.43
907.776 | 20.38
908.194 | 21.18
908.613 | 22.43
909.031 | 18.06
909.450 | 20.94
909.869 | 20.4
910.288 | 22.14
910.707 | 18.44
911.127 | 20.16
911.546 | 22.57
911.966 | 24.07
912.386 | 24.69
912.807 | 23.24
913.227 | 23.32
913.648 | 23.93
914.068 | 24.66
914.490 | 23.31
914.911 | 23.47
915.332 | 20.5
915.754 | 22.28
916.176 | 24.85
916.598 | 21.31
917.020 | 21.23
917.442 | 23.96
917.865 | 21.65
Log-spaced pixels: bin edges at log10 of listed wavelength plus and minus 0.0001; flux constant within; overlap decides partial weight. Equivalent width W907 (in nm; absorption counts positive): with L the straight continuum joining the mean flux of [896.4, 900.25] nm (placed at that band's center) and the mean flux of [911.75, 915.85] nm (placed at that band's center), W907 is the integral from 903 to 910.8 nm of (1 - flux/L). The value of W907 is 0.55 nm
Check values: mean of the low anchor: 22.7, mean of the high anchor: 23.4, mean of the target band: 21.4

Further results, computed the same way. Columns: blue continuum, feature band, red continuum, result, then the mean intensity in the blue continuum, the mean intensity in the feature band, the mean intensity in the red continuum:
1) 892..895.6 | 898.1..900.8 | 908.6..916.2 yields 0.112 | 23.3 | 22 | 22.2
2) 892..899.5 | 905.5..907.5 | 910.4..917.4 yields 0.122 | 22.8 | 21.3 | 22.7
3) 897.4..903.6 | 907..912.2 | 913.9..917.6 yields 0.431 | 22.7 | 20.9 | 22.8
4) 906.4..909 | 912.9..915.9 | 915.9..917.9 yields -0.121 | 20.9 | 23.1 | 22.7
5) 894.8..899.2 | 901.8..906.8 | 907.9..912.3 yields -0.130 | 22.5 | 22.3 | 21.1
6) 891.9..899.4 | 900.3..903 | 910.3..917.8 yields 0.028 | 22.9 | 22.6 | 22.7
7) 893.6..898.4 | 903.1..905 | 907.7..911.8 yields -0.084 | 22.8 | 22.6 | 20.7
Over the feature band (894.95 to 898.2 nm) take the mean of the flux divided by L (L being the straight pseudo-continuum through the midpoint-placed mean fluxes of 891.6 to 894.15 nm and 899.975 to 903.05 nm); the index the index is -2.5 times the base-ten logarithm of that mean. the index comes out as 0.03 mag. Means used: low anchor 24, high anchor 22.8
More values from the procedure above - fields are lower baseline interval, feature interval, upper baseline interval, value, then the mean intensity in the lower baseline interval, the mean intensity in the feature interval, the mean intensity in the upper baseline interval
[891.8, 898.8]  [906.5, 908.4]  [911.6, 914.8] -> 0.13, 23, 20.9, 23.8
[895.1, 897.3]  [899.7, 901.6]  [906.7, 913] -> -0.05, 22.6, 23.2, 21.4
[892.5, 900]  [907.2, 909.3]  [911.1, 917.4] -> 0.14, 22.6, 20.2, 23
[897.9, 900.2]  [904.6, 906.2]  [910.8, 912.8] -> 0.01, 22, 22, 22.6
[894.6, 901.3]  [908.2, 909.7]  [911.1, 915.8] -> 0.12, 22.5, 20.6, 23.2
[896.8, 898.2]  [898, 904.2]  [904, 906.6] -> 0.02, 23.8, 22.5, 21.8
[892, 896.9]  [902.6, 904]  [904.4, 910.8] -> -0.06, 23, 23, 21.1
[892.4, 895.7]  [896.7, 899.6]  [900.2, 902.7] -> 0.02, 23.1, 22.5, 22.8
